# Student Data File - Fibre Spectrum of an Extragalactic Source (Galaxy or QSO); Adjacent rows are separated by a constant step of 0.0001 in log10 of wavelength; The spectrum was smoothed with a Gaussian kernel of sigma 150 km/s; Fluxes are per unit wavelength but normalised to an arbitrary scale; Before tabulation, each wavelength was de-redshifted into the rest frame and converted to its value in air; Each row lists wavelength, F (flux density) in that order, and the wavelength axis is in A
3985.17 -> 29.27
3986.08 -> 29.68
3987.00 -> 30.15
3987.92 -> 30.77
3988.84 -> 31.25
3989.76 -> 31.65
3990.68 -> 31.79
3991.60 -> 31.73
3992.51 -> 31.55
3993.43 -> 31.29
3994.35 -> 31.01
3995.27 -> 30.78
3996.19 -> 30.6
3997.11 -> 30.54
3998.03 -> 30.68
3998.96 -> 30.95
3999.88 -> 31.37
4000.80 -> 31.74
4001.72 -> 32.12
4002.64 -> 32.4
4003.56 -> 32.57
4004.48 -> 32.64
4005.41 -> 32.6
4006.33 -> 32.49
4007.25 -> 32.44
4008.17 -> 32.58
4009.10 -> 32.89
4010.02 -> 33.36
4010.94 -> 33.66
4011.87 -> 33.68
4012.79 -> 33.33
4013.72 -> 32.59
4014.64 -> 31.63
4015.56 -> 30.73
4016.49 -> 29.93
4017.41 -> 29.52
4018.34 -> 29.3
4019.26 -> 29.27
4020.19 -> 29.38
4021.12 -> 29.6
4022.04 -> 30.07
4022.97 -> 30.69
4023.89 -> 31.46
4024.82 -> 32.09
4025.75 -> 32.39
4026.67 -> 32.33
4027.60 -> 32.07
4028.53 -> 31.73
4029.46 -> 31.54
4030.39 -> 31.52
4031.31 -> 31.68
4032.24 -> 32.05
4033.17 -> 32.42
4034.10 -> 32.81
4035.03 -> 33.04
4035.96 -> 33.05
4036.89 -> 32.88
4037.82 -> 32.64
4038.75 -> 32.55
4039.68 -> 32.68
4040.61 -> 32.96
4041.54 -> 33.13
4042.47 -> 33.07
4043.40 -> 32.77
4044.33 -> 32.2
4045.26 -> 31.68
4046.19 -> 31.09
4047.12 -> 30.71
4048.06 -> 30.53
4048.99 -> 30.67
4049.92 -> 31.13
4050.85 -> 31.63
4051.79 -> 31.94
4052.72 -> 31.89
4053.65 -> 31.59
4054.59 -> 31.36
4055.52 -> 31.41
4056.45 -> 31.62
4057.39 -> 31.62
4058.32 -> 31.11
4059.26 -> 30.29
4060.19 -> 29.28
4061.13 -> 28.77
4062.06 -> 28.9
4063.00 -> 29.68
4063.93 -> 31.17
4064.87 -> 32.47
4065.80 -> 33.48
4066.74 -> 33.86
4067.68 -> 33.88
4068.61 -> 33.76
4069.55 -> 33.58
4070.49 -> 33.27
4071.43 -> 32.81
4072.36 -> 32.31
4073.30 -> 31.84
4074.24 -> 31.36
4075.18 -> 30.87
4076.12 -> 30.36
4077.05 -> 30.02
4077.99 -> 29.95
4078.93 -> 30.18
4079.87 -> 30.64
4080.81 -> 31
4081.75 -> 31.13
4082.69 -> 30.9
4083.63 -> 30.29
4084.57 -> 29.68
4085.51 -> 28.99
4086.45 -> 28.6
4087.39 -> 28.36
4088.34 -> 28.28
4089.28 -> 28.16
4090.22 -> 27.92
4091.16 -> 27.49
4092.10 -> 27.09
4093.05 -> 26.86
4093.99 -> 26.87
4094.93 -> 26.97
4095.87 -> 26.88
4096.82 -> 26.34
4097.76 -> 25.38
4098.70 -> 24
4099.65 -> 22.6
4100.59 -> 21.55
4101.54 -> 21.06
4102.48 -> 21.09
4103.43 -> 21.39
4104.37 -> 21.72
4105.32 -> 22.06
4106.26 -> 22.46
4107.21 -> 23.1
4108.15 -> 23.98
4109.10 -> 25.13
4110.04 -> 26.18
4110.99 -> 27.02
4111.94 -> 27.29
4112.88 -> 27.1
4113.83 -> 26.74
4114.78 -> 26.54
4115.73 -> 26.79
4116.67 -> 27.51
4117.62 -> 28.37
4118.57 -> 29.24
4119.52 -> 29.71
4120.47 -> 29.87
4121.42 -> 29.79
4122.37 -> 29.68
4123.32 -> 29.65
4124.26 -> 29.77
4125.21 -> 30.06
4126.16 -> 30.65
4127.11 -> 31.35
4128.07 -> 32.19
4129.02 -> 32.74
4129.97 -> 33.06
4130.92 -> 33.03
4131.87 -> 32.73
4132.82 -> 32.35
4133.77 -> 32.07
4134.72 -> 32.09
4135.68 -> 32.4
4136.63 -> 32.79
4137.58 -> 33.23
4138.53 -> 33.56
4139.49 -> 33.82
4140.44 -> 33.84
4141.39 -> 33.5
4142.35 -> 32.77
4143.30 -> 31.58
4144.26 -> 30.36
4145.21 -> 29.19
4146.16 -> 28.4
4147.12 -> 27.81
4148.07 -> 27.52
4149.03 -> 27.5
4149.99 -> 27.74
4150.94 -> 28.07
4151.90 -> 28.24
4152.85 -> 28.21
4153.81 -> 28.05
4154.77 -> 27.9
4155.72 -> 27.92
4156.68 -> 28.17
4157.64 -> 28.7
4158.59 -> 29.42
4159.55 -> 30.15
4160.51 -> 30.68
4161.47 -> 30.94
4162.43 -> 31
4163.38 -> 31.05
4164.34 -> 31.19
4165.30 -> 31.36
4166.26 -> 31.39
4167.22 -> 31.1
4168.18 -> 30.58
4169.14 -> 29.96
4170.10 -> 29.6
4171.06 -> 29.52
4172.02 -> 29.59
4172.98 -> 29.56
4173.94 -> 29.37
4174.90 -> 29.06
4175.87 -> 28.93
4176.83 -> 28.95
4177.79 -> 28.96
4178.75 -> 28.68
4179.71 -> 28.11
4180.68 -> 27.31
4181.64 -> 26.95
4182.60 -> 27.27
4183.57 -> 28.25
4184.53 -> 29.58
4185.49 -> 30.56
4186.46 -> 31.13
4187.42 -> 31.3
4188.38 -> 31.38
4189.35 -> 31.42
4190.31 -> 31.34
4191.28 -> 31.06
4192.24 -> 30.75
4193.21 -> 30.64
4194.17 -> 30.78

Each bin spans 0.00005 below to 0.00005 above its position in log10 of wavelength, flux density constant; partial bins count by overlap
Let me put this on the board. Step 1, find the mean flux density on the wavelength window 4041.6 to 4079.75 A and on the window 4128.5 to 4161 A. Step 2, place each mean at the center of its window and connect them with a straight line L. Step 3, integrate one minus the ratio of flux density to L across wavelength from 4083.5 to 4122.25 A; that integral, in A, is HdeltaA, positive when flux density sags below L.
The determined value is 6.0 A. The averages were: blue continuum 31.5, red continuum 30.6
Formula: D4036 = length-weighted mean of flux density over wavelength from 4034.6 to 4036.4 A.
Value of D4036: 33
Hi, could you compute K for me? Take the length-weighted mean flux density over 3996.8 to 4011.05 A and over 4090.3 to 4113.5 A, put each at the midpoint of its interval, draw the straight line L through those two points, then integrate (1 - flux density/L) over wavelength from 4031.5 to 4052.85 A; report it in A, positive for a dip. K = -2.1 A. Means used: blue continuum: 32.2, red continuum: 24.7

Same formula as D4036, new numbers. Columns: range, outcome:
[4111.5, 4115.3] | 26.9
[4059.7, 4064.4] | 29.6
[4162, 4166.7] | 31.2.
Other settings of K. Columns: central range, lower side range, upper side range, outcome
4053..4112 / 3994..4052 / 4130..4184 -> 4.69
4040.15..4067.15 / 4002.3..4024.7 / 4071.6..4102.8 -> -1.58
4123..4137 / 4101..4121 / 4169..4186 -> -2.85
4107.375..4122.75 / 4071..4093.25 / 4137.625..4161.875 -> 1.22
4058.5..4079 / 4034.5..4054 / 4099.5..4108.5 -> -2.59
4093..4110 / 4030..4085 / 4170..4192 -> 3.88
